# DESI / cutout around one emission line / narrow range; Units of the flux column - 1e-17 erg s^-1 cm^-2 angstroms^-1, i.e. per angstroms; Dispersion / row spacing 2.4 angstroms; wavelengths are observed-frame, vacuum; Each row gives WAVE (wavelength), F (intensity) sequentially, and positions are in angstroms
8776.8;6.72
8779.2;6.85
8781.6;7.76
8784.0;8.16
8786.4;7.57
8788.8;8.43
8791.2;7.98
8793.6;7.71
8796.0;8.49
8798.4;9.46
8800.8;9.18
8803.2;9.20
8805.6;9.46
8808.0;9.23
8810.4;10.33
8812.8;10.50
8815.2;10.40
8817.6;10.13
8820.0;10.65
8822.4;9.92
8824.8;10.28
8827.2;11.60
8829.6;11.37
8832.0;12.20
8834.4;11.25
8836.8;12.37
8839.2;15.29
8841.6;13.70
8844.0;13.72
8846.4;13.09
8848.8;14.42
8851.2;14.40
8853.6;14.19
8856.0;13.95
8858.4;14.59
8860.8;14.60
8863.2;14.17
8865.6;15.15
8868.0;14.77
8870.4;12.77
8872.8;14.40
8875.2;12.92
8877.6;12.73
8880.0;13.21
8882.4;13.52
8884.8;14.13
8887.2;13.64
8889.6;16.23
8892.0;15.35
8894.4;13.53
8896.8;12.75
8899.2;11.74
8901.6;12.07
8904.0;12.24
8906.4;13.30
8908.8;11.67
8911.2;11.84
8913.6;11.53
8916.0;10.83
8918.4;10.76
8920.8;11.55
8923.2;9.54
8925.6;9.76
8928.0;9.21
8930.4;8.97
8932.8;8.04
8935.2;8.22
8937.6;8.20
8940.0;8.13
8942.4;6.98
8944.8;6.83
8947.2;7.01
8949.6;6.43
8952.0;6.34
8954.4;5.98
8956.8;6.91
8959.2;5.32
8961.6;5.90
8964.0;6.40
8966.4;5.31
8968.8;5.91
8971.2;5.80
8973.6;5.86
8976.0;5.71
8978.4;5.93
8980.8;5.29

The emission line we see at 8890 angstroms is [N II]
